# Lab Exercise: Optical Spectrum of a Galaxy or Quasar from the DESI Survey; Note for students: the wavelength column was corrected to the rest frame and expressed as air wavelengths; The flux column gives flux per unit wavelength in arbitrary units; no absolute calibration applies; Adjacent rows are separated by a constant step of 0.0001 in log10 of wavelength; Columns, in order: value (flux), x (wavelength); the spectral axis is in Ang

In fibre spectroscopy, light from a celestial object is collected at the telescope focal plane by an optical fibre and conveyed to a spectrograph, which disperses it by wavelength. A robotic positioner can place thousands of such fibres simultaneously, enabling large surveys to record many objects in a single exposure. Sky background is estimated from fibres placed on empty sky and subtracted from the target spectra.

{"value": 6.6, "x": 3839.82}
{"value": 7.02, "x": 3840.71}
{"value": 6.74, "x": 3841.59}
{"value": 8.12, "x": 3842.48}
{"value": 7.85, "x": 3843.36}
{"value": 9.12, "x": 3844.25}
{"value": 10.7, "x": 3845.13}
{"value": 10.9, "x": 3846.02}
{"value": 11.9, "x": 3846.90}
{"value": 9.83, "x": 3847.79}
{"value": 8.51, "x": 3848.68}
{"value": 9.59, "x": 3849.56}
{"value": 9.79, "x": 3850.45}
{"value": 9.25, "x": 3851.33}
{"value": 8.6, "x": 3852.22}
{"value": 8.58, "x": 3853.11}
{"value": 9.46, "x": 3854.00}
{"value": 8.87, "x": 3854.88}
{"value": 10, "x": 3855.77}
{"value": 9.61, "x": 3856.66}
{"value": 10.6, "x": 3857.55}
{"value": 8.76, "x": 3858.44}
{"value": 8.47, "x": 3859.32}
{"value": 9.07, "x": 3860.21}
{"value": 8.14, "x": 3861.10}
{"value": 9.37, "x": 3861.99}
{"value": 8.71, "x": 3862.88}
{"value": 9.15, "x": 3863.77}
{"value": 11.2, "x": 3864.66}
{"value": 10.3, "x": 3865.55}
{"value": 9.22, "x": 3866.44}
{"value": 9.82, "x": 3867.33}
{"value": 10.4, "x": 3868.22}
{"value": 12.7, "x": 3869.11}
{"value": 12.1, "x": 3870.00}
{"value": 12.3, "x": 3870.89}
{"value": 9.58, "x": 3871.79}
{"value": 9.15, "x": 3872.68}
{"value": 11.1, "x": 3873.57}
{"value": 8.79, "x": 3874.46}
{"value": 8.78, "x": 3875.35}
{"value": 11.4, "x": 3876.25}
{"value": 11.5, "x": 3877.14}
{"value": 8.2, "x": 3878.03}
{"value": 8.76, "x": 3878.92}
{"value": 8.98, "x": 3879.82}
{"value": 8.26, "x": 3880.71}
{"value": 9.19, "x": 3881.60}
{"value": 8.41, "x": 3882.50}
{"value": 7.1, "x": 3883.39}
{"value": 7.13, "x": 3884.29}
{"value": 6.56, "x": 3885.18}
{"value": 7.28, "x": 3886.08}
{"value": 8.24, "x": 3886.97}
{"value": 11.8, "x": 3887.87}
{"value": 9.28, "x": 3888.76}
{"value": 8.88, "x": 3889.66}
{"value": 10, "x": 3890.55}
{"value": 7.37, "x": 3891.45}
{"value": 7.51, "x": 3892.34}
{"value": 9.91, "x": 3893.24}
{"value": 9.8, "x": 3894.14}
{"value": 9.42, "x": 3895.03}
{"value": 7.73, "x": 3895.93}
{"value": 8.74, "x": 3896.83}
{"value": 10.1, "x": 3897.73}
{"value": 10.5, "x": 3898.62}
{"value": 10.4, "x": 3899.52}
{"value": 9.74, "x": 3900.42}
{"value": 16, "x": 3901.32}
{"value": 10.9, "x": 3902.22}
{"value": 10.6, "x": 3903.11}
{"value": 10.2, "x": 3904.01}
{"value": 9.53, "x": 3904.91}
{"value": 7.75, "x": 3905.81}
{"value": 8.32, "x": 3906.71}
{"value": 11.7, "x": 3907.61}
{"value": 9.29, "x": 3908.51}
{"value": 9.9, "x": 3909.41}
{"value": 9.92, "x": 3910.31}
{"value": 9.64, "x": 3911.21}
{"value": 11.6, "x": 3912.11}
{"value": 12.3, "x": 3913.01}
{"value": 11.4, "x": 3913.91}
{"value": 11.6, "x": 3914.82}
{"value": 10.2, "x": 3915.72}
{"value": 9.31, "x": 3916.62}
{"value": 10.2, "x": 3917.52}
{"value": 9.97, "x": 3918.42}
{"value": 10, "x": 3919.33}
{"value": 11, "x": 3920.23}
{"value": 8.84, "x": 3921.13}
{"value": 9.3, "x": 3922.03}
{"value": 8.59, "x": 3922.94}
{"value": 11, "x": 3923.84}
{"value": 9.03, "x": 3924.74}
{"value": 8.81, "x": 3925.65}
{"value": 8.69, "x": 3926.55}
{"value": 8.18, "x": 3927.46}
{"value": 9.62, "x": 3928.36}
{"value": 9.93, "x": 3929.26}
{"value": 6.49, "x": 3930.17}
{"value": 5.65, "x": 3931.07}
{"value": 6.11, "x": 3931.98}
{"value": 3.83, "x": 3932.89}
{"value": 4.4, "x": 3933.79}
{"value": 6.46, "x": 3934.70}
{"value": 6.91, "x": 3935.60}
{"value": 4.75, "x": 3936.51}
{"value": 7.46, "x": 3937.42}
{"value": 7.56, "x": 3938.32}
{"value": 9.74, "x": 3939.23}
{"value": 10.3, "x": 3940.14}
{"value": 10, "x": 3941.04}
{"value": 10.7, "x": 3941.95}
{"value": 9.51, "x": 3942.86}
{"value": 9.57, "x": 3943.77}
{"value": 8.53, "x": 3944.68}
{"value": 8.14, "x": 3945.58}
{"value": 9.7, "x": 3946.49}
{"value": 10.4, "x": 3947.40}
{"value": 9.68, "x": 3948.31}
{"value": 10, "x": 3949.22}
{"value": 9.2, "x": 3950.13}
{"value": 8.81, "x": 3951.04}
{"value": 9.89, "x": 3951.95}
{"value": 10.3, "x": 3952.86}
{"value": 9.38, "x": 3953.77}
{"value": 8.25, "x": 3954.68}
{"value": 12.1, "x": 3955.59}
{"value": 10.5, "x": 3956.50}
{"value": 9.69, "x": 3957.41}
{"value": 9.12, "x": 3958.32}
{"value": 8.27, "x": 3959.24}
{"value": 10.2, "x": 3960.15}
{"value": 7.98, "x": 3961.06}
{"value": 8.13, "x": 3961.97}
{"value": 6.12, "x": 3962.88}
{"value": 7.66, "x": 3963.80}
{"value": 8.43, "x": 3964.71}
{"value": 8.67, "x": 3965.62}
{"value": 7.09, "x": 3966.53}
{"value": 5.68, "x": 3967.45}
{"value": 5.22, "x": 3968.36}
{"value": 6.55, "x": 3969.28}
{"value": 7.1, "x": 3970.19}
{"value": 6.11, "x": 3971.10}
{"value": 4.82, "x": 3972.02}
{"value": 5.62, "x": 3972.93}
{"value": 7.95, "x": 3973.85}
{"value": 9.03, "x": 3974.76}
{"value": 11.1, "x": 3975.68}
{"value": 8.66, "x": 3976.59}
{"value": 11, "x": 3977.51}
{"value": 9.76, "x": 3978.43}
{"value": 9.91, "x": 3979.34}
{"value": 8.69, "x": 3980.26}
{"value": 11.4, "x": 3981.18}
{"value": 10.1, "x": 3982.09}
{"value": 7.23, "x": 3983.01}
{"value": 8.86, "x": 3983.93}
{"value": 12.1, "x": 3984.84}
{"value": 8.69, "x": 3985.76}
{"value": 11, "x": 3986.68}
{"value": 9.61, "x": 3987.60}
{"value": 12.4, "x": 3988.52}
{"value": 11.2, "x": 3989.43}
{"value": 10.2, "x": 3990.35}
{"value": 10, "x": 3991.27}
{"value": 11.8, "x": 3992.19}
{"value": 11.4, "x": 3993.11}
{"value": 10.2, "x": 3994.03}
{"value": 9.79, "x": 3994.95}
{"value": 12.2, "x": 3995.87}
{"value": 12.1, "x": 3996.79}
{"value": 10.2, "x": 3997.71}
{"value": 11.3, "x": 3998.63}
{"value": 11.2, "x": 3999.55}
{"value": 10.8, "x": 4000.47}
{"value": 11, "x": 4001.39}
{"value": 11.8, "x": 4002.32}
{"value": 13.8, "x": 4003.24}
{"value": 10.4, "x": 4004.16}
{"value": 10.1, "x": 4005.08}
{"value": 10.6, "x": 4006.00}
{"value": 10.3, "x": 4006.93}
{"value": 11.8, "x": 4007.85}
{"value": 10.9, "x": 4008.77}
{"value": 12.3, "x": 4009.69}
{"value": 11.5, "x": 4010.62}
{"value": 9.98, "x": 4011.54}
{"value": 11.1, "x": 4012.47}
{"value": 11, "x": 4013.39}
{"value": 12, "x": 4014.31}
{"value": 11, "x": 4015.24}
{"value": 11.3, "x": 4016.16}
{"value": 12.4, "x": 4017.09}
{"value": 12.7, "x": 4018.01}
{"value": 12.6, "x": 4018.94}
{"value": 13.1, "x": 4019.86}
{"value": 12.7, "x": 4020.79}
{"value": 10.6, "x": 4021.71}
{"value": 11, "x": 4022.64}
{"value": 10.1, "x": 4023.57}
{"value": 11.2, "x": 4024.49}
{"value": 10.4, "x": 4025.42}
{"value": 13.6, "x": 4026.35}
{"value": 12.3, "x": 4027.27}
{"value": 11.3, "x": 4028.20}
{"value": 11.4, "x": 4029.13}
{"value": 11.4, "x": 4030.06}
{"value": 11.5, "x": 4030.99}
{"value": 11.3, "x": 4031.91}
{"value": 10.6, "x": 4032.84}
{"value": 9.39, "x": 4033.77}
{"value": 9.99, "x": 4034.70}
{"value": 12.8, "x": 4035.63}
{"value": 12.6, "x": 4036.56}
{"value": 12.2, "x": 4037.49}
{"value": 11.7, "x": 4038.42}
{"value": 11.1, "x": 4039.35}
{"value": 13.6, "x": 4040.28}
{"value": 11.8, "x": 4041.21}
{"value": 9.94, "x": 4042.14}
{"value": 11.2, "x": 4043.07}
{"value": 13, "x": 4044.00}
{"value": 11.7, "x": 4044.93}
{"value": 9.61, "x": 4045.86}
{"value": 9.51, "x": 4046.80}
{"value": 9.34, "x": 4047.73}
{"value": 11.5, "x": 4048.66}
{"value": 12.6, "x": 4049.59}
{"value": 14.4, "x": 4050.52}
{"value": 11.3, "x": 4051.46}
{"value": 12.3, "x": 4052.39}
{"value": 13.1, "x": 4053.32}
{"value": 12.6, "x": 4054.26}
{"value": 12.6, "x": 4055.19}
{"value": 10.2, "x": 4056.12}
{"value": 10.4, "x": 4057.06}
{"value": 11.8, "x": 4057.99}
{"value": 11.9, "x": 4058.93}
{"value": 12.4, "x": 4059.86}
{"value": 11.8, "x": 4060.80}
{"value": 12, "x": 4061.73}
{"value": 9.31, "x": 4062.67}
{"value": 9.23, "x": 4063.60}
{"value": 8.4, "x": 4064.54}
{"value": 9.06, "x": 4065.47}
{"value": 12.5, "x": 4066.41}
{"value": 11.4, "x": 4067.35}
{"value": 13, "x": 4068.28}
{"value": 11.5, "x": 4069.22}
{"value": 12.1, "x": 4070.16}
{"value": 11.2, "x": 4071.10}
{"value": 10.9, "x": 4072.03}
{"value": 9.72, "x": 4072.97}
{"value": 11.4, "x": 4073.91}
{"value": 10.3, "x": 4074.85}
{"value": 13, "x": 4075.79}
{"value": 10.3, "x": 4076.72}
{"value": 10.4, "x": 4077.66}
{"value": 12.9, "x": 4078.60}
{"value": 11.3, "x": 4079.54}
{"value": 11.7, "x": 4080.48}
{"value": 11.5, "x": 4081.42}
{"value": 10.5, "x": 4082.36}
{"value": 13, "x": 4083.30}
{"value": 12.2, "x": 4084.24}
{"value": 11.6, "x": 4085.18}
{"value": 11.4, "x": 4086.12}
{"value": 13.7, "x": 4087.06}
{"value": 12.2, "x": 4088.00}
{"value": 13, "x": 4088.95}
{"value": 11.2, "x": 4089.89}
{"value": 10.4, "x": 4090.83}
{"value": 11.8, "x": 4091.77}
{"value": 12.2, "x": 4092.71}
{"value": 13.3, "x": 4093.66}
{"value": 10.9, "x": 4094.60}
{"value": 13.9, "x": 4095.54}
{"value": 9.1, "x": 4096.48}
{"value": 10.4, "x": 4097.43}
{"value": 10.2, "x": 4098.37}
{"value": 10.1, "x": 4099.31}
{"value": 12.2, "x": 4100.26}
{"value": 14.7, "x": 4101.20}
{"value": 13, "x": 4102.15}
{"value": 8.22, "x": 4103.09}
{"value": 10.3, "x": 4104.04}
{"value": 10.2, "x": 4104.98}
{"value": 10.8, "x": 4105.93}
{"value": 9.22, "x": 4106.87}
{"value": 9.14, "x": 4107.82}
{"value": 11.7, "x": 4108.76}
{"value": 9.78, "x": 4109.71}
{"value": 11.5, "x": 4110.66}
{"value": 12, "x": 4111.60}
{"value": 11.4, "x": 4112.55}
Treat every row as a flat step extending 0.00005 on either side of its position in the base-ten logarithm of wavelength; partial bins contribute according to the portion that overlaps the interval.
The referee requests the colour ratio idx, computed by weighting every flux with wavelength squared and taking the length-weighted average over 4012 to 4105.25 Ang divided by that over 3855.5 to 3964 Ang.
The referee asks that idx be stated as 1.3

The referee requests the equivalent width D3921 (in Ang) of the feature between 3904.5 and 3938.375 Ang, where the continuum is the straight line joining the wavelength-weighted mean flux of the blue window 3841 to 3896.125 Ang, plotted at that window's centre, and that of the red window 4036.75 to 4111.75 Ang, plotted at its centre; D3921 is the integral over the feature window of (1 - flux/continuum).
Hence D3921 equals 3.5 Ang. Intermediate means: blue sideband 9.32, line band 8.83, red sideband 11.4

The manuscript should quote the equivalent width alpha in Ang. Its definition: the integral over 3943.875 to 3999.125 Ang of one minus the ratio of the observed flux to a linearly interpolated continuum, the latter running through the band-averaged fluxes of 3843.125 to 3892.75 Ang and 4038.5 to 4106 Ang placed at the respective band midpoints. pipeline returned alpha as 6.3 Ang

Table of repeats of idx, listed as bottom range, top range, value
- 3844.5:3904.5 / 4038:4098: 1.32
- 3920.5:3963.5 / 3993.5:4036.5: 1.36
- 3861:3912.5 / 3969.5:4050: 1.19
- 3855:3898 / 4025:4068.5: 1.33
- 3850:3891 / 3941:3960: 1.06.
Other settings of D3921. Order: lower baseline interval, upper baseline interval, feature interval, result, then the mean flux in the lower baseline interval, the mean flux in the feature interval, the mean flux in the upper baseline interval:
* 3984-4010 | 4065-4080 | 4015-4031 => -0.87 Ang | 11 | 11.7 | 11.3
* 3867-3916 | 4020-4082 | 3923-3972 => 9.64 Ang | 9.78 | 8.3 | 11.4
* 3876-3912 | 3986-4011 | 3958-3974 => 5.03 Ang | 9.41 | 7.23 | 11.1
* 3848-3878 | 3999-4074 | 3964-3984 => 4.99 Ang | 9.76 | 8.12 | 11.4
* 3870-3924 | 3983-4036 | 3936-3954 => 2.01 Ang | 9.7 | 9.17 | 11.2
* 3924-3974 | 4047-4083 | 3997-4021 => -3.96 Ang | 8.18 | 11.5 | 11.4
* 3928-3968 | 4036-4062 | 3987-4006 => -2.01 Ang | 8.42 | 11.1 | 11.7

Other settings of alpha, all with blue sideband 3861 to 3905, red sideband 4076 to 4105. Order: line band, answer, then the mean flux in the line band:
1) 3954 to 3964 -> 1.33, 8.95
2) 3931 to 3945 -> 3.46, 7.63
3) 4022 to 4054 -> -1.19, 11.5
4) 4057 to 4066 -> 0.52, 10.7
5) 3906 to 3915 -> -0.52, 10.4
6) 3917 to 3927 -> 0.40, 9.59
